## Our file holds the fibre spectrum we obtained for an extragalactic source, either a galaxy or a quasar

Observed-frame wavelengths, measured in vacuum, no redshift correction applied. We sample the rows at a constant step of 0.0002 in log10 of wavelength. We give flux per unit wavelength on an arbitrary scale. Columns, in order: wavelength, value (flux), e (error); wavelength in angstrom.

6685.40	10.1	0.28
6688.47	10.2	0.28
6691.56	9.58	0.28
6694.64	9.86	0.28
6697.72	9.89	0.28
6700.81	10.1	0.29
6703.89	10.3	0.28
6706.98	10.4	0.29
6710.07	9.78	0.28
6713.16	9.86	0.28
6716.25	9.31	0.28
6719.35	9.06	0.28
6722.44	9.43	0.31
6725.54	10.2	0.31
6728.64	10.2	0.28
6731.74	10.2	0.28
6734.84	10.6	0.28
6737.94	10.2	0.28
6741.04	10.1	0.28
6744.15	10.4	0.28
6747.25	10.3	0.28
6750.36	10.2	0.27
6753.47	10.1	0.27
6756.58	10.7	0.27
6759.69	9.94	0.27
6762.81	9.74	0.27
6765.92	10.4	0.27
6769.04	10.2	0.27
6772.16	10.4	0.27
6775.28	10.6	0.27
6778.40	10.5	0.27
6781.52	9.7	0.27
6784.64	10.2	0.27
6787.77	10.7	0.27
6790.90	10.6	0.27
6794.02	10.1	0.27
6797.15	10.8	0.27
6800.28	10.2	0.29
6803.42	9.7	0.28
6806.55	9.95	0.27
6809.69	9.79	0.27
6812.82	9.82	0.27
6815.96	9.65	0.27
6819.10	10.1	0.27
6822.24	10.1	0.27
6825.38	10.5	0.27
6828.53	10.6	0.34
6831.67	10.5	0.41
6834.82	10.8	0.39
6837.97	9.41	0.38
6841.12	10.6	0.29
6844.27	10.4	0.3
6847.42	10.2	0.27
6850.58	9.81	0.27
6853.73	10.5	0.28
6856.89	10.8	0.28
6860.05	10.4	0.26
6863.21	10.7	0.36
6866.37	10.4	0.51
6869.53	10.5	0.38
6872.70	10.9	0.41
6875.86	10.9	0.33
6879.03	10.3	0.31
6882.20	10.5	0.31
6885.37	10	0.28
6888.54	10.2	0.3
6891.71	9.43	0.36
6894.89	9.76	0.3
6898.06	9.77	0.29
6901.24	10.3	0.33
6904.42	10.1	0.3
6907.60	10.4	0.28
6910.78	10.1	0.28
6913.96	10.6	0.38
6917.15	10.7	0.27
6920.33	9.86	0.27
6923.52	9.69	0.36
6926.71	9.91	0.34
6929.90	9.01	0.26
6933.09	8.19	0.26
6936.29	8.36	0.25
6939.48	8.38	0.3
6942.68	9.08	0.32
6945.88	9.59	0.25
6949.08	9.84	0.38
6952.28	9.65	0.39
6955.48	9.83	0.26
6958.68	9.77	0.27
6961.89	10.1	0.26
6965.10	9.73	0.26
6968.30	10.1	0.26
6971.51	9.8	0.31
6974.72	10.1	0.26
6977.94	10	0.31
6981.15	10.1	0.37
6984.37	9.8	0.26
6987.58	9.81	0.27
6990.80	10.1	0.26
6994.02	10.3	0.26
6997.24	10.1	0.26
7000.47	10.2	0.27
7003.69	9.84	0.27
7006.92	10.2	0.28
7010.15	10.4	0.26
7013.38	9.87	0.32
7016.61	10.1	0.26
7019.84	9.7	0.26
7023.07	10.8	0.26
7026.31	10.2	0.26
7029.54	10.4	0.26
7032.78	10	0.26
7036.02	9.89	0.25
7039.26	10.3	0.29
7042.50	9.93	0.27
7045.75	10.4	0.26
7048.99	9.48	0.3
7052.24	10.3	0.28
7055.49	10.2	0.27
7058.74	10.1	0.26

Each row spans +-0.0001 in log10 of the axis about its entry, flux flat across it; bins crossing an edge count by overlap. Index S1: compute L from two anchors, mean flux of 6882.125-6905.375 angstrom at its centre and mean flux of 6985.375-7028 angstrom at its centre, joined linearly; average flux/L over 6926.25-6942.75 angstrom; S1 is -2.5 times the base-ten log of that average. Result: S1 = 0.15 mag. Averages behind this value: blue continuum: 9.97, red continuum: 10.1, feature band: 8.72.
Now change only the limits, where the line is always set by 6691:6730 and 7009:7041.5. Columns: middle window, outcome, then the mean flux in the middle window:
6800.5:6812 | 0.009 mag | 9.86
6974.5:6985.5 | 0.014 mag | 9.99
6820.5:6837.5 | -0.049 mag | 10.4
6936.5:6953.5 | 0.097 mag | 9.22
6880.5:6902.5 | 0.004 mag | 9.99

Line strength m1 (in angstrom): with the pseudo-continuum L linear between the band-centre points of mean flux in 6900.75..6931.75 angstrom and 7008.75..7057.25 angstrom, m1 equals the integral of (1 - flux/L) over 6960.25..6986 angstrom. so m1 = 0.3 angstrom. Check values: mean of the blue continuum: 10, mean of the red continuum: 10.1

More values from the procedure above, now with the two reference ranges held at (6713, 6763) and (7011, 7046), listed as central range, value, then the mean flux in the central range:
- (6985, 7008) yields 0.1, 10.1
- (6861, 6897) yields -0.8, 10.3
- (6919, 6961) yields 3.2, 9.33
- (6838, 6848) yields -0.2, 10.3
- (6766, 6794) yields -0.8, 10.4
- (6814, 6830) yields -0.2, 10.2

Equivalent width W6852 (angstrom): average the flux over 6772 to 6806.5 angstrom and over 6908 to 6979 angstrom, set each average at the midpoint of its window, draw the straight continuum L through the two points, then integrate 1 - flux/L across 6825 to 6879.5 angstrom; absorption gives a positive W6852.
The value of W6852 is -2.3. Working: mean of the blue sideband 10.3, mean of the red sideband 9.66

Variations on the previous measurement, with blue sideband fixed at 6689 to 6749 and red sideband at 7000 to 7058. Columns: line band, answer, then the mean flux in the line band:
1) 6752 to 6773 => -0.4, 10.2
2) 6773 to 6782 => -0.3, 10.3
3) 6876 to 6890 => -0.4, 10.3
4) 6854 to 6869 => -0.8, 10.6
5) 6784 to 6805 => -0.7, 10.3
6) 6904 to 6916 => -0.3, 10.3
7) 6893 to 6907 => 0.1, 10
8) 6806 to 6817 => 0.3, 9.8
